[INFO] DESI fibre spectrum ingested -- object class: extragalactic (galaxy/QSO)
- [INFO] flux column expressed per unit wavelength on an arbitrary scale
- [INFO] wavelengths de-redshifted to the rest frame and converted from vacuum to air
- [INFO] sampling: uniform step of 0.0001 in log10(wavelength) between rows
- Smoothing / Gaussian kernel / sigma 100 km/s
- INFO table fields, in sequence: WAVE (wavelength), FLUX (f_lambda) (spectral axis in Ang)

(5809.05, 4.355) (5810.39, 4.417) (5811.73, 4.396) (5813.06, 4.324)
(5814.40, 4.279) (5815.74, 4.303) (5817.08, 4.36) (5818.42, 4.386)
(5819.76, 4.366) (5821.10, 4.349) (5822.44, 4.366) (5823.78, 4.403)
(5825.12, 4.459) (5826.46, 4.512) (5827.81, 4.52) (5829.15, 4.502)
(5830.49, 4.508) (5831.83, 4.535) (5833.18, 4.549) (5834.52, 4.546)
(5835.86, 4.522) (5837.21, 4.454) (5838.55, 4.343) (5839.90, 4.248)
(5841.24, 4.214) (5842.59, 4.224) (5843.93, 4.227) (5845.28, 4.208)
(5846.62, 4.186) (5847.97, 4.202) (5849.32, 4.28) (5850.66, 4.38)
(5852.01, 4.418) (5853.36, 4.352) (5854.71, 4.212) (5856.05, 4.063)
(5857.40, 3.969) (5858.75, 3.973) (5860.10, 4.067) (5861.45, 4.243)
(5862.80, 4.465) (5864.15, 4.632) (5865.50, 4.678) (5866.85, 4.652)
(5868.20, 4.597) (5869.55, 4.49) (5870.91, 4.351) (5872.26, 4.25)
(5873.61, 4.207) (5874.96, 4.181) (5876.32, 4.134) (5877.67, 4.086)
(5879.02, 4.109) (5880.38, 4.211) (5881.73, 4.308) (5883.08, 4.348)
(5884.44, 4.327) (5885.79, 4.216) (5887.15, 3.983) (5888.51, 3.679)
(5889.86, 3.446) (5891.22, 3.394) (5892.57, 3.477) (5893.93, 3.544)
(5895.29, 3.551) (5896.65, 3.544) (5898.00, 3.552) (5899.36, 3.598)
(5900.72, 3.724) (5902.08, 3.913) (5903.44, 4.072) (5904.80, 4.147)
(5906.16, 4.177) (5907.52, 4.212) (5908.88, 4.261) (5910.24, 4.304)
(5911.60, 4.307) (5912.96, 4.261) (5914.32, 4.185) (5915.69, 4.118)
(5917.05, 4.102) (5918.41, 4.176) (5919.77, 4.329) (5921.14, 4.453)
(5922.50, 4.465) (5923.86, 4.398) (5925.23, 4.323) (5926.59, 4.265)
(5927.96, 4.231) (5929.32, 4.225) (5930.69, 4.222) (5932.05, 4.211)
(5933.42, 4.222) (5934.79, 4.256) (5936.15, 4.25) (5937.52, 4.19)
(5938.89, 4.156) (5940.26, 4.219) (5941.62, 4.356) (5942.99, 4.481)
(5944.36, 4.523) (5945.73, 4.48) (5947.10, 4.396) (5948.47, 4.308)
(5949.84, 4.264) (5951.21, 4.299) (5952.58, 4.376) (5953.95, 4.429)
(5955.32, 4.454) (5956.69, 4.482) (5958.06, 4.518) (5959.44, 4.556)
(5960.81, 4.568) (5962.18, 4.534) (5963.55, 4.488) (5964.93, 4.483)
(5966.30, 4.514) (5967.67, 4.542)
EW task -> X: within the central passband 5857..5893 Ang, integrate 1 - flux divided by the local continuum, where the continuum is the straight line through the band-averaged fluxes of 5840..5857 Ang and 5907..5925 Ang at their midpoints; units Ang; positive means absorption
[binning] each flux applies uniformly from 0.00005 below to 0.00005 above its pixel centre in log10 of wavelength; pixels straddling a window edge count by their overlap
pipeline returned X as 0.7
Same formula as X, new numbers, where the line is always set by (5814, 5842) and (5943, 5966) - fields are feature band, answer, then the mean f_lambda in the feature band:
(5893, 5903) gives 1.8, 3.64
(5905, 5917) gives 0.6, 4.22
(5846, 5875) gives 0.7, 4.31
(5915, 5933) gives 0.7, 4.27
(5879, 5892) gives 1.3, 3.99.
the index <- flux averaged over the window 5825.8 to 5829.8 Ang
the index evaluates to 4.5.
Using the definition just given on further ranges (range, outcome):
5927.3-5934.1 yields 4.22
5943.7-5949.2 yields 4.42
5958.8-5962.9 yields 4.56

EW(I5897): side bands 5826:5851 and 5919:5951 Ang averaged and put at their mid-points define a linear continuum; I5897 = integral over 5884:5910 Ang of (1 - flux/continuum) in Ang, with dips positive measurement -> 3.01 Ang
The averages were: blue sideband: 4.38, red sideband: 4.31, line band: 3.84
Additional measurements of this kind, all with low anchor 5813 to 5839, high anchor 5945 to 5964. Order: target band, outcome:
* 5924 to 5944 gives 0.8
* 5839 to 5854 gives 0.6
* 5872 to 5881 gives 0.5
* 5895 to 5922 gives 2.3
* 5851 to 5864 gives 0.6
